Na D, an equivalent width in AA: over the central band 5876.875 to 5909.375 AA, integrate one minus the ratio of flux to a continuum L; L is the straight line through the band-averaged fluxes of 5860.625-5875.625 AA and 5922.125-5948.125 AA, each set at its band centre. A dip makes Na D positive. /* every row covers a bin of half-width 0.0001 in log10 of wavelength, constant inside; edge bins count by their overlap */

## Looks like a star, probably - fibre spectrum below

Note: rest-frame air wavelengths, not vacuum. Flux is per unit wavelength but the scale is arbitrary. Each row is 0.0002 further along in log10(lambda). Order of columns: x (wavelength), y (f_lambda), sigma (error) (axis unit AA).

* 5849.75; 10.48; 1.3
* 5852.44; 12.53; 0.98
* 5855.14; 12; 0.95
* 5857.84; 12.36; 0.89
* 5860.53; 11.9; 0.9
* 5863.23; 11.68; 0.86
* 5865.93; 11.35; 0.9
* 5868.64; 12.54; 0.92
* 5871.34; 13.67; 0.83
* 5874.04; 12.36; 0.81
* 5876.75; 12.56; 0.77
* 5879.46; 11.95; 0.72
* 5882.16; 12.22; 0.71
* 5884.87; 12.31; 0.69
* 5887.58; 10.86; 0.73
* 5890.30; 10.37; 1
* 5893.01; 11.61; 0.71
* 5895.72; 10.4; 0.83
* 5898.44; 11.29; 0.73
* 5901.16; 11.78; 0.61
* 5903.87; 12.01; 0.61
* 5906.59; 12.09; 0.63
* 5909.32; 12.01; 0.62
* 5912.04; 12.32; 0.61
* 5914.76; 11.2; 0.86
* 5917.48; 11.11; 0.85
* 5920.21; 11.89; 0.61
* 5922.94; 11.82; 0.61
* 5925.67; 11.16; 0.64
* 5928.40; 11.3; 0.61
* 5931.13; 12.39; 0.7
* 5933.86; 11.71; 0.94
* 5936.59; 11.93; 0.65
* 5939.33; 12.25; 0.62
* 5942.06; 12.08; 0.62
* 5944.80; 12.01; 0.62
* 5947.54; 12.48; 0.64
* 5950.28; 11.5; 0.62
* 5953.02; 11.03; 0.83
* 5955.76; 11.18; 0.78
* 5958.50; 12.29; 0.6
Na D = 1.5 AA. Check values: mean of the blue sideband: 12.3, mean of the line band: 11.6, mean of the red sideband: 11.9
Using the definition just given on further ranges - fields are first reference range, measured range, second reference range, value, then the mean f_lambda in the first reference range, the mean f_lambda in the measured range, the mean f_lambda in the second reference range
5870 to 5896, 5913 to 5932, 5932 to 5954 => 0.6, 11.9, 11.5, 11.9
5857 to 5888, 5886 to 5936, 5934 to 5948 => 2.5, 12.2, 11.5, 12.1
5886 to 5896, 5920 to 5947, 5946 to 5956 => -1.1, 10.9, 11.9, 11.6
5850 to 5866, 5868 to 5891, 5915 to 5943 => -0.5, 11.9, 12.1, 11.7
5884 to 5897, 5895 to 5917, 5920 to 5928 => -0.7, 11.1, 11.7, 11.5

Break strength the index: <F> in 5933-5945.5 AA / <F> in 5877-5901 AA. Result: 1.05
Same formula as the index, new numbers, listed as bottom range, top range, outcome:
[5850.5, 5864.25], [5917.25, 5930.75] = 0.96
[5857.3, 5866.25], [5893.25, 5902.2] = 0.94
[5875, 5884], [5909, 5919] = 0.95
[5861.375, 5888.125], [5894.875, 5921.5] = 0.95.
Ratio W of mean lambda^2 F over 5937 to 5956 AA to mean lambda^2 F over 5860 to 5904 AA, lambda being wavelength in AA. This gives 1.02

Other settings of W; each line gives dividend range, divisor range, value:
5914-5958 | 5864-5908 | 1.01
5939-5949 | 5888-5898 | 1.14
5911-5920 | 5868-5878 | 0.92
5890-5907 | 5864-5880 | 0.93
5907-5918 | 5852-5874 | 0.97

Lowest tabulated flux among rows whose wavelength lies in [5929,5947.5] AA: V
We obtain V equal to 11.71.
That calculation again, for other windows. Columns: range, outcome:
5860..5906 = 10.37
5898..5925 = 11.11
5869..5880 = 11.95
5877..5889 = 10.86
